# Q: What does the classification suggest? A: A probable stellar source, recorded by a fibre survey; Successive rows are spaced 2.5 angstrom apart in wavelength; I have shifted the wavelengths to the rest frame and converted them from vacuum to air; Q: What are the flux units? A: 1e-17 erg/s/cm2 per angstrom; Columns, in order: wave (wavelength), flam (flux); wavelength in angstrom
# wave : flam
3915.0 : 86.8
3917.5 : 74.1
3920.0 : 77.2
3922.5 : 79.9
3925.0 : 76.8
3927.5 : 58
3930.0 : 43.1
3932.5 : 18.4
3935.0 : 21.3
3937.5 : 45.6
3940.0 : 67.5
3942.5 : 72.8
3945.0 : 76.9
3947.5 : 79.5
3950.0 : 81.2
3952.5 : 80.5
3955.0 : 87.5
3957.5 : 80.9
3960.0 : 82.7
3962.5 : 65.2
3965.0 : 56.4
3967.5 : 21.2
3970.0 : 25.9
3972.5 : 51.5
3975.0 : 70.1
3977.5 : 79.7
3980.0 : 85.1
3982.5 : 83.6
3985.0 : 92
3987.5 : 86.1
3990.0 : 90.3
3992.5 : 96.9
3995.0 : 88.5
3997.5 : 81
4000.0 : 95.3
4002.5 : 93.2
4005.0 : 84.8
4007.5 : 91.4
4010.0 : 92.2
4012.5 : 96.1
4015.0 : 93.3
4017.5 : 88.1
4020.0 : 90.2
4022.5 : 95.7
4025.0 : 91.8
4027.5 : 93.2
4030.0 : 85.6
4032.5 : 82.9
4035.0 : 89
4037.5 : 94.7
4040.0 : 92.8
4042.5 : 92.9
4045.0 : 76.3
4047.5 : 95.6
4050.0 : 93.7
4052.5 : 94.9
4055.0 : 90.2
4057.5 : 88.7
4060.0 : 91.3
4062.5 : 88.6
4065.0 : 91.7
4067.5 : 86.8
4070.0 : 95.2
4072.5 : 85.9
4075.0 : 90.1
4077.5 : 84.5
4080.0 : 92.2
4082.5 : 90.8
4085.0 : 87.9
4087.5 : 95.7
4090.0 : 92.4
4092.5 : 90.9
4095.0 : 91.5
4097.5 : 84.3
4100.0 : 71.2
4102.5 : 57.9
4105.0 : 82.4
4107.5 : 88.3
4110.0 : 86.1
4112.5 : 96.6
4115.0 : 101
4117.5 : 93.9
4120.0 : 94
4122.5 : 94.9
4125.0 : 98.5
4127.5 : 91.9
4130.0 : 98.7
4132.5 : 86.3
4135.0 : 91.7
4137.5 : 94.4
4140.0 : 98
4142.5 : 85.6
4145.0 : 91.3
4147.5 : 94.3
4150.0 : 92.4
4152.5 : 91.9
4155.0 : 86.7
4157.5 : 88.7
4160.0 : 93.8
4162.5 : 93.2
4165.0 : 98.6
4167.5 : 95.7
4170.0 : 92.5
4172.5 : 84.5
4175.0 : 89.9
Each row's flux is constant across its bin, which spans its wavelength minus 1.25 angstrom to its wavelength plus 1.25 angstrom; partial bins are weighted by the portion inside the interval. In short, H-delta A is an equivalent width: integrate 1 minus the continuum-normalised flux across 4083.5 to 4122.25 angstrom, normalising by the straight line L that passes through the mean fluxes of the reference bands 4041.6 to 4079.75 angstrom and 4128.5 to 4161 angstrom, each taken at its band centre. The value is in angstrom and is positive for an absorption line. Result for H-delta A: 1.28 angstrom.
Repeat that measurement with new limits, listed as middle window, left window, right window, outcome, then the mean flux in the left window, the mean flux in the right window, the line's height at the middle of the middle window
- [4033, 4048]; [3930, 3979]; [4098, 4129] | -2.8 angstrom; 61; 88.1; 75.6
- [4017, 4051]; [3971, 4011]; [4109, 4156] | -1.1 angstrom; 84.7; 93.1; 87.3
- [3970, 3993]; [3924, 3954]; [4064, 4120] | -3.4 angstrom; 60.2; 88.2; 68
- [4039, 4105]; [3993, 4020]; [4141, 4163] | 1.9 angstrom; 90.6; 90.9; 90.7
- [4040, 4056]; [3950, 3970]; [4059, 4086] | -1.2 angstrom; 66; 89.5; 84.4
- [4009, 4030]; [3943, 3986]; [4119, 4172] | -4.0 angstrom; 70.5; 92.9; 77.3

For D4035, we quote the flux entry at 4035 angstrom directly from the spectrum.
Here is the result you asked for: 89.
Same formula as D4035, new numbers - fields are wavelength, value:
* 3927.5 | 58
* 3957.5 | 80.9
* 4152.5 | 91.9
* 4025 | 91.8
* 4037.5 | 94.7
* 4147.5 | 94.3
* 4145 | 91.3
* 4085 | 87.9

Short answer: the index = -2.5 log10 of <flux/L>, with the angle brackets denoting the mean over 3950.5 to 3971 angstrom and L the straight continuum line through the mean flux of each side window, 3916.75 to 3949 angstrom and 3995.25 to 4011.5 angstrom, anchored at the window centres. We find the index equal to 0.12 mag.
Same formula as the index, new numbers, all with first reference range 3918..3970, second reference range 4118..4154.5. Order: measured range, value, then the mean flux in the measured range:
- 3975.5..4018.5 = -0.24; 88.9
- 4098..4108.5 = 0.17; 75.3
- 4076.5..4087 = -0.06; 89.4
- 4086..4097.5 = -0.07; 91.6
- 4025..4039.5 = -0.17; 89.5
